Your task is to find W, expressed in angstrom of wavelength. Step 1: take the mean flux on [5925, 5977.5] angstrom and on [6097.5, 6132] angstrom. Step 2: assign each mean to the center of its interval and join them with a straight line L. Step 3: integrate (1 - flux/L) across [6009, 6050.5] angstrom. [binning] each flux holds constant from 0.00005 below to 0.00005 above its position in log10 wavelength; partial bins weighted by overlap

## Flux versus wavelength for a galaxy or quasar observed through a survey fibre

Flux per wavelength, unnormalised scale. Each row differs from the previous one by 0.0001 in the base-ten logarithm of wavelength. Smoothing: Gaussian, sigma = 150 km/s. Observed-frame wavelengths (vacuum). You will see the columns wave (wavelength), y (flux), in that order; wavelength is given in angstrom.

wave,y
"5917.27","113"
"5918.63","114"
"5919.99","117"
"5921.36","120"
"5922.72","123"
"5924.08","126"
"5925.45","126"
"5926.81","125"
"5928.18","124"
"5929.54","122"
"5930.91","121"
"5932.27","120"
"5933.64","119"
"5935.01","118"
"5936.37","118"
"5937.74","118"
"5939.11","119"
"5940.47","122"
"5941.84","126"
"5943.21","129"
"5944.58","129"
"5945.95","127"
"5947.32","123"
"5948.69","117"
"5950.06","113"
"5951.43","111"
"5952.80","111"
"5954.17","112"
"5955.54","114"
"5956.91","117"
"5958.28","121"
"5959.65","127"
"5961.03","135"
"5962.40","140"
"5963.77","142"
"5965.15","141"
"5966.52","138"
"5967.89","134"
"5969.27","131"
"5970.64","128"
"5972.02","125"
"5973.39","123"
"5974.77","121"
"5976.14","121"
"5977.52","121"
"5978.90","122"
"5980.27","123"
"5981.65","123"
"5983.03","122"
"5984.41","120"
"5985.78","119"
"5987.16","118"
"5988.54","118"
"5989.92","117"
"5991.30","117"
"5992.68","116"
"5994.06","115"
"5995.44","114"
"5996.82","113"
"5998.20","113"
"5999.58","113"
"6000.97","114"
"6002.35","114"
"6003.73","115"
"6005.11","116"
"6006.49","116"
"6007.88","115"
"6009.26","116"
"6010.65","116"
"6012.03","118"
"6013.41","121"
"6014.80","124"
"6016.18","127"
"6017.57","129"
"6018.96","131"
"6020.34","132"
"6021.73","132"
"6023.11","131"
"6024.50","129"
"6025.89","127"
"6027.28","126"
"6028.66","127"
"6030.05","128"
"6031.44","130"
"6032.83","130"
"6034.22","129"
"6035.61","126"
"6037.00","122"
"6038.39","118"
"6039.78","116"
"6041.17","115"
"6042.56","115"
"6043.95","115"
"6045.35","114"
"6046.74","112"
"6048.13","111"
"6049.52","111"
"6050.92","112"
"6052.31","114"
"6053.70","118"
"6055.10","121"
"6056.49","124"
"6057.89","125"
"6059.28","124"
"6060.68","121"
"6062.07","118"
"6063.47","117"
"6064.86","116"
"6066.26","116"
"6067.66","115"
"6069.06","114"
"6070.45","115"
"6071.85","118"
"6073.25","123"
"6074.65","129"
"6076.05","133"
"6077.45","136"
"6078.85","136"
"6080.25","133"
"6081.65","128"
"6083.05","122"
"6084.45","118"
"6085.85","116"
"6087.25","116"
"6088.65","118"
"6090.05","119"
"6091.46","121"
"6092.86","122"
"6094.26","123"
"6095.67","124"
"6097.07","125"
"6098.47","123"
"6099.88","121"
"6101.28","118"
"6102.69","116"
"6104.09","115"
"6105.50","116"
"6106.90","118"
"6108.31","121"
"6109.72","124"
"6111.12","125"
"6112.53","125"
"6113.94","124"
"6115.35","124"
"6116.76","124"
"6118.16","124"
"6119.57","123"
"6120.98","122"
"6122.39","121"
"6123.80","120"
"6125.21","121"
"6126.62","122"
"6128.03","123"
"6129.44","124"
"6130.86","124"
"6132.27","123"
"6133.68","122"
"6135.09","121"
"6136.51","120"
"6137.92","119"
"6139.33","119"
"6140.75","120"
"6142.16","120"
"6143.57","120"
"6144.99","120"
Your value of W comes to 0.1 angstrom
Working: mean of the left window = 124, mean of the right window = 122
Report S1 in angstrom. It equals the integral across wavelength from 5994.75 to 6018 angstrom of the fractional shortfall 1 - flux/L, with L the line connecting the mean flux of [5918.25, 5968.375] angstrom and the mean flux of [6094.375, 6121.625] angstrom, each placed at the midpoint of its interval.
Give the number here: 1.0 angstrom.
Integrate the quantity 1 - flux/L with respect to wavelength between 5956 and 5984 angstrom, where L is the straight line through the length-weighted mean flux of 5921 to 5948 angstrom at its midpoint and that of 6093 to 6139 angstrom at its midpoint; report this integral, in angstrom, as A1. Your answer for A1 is -1.1 angstrom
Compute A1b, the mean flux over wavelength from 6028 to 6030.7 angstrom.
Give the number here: 127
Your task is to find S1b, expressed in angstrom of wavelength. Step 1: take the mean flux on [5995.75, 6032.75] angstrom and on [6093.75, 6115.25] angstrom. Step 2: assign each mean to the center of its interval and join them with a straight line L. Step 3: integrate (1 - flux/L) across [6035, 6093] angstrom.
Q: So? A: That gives 0.9 angstrom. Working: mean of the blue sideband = 122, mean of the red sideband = 121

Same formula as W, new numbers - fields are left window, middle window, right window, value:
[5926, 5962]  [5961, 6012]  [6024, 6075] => -0.4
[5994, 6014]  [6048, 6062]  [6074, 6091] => 0.4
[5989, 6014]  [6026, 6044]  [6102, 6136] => -0.9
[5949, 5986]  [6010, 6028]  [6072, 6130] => -0.4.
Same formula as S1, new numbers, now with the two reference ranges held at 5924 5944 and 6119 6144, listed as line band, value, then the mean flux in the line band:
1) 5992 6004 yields 0.8 angstrom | 114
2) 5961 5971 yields -1.2 angstrom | 137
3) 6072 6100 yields -0.6 angstrom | 124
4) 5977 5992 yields 0.2 angstrom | 120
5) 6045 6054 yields 0.6 angstrom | 113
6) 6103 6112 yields 0.1 angstrom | 120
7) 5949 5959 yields 0.6 angstrom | 114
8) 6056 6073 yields 0.4 angstrom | 119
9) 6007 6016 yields 0.2 angstrom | 119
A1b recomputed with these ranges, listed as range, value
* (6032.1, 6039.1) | 125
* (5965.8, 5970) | 135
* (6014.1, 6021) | 129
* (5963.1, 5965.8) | 141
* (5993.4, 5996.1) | 115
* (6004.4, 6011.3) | 116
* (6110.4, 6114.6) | 125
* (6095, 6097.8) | 125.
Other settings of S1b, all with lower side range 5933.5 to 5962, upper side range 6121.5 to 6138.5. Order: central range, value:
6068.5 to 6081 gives -0.53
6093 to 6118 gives -0.02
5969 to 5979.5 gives -0.27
